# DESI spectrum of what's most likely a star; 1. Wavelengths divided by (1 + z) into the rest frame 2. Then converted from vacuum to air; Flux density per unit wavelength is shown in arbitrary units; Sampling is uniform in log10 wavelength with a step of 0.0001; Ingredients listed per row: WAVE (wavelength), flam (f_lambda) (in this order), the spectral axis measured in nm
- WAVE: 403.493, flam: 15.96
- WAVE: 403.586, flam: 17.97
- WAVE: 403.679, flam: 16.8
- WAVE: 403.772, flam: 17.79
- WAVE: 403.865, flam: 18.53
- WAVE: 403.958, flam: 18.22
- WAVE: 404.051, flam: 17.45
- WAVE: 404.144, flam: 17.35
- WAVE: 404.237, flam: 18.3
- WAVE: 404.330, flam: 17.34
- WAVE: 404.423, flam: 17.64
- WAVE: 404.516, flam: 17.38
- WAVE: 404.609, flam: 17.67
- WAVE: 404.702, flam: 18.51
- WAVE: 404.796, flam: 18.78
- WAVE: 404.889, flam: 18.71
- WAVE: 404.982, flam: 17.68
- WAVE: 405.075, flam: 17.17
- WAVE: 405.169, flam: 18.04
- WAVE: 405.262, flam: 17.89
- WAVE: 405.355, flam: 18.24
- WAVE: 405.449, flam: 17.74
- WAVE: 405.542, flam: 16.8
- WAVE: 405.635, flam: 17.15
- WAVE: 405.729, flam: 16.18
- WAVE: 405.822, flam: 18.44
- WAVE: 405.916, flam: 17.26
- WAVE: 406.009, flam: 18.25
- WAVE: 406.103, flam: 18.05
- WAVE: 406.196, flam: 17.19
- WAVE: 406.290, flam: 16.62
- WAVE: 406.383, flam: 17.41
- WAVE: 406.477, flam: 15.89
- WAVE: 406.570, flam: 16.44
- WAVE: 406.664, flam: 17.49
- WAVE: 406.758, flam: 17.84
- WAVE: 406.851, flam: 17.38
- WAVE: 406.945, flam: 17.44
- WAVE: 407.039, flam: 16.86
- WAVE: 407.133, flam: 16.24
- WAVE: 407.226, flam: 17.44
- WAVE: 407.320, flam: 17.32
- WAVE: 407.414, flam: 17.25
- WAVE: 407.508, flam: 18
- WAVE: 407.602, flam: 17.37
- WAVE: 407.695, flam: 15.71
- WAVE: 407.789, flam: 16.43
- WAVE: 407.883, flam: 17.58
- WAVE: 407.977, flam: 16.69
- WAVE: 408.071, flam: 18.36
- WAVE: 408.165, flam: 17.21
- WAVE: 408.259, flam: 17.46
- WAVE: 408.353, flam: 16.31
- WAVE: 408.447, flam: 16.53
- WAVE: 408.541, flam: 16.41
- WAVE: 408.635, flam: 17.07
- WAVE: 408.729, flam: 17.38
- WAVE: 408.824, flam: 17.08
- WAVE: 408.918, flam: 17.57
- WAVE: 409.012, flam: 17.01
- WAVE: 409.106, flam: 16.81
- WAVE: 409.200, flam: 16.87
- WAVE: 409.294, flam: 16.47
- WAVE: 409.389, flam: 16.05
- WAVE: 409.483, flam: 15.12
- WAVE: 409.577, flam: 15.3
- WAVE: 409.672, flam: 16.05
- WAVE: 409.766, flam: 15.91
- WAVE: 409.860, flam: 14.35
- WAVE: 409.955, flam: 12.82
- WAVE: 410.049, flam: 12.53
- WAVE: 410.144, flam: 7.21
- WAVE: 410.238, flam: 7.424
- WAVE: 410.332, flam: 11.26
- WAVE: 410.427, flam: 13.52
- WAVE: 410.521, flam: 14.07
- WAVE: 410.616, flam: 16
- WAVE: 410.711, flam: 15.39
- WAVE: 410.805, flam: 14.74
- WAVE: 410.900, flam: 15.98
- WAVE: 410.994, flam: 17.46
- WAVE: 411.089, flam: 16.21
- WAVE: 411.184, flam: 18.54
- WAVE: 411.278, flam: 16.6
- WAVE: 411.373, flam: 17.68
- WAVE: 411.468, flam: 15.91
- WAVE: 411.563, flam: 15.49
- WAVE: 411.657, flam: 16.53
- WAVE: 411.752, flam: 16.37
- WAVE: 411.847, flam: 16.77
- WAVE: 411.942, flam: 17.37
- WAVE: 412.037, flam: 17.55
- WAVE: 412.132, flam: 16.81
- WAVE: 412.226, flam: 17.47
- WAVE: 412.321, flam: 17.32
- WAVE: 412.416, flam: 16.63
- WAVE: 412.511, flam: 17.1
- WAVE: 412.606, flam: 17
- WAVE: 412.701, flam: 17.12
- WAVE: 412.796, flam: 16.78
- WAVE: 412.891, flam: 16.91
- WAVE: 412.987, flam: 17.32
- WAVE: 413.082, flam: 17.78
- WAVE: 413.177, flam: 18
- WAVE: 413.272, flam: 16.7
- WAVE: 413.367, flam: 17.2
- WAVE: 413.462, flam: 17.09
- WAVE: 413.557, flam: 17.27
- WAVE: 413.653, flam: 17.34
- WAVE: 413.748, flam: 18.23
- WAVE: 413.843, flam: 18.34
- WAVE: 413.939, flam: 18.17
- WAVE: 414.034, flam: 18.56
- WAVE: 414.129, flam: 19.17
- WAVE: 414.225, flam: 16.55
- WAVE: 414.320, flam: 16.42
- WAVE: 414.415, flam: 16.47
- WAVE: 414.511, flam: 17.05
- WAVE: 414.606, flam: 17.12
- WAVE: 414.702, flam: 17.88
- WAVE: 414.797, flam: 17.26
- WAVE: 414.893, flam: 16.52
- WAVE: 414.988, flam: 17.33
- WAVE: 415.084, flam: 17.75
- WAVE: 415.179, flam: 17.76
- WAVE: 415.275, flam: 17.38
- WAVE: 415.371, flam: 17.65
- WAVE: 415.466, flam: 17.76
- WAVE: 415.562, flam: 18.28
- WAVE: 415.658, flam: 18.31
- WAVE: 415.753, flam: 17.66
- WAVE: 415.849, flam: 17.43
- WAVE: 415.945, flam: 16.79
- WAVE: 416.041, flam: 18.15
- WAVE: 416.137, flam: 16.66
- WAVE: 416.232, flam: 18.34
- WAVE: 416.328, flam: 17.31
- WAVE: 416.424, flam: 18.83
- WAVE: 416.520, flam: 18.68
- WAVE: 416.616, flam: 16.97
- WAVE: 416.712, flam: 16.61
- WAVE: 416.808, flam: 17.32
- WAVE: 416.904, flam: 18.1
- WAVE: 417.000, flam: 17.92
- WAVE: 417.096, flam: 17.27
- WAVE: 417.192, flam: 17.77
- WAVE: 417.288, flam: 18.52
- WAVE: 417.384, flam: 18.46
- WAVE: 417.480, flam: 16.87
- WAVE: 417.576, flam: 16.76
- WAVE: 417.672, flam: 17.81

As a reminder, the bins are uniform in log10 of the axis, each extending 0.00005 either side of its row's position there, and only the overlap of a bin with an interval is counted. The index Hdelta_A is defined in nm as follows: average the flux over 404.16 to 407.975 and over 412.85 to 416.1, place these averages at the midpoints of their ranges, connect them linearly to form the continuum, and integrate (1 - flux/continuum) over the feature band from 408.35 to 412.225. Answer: 0.417 nm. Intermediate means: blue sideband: 17.4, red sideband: 17.5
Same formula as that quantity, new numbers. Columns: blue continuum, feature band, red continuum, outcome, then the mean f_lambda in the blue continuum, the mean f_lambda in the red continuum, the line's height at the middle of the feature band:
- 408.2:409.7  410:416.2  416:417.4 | 0.230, 16.6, 17.8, 17.2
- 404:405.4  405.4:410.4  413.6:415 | 0.420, 17.9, 17.5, 17.8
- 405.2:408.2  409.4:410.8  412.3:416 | 0.313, 17.3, 17.4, 17.3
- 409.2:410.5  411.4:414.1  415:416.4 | -0.282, 13.5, 17.7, 15.6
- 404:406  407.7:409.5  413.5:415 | 0.078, 17.7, 17.5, 17.6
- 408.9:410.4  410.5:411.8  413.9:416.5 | -0.096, 14.2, 17.6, 15.1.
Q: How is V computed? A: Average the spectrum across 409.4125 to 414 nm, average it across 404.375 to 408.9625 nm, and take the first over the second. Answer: 0.92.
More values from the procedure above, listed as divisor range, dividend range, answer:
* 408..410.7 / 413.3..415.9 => 1.15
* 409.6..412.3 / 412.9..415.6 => 1.15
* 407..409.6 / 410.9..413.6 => 1.01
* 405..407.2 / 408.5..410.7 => 0.85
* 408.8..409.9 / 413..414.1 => 1.09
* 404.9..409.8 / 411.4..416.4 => 1.02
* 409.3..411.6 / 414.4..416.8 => 1.19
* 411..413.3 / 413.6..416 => 1.03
